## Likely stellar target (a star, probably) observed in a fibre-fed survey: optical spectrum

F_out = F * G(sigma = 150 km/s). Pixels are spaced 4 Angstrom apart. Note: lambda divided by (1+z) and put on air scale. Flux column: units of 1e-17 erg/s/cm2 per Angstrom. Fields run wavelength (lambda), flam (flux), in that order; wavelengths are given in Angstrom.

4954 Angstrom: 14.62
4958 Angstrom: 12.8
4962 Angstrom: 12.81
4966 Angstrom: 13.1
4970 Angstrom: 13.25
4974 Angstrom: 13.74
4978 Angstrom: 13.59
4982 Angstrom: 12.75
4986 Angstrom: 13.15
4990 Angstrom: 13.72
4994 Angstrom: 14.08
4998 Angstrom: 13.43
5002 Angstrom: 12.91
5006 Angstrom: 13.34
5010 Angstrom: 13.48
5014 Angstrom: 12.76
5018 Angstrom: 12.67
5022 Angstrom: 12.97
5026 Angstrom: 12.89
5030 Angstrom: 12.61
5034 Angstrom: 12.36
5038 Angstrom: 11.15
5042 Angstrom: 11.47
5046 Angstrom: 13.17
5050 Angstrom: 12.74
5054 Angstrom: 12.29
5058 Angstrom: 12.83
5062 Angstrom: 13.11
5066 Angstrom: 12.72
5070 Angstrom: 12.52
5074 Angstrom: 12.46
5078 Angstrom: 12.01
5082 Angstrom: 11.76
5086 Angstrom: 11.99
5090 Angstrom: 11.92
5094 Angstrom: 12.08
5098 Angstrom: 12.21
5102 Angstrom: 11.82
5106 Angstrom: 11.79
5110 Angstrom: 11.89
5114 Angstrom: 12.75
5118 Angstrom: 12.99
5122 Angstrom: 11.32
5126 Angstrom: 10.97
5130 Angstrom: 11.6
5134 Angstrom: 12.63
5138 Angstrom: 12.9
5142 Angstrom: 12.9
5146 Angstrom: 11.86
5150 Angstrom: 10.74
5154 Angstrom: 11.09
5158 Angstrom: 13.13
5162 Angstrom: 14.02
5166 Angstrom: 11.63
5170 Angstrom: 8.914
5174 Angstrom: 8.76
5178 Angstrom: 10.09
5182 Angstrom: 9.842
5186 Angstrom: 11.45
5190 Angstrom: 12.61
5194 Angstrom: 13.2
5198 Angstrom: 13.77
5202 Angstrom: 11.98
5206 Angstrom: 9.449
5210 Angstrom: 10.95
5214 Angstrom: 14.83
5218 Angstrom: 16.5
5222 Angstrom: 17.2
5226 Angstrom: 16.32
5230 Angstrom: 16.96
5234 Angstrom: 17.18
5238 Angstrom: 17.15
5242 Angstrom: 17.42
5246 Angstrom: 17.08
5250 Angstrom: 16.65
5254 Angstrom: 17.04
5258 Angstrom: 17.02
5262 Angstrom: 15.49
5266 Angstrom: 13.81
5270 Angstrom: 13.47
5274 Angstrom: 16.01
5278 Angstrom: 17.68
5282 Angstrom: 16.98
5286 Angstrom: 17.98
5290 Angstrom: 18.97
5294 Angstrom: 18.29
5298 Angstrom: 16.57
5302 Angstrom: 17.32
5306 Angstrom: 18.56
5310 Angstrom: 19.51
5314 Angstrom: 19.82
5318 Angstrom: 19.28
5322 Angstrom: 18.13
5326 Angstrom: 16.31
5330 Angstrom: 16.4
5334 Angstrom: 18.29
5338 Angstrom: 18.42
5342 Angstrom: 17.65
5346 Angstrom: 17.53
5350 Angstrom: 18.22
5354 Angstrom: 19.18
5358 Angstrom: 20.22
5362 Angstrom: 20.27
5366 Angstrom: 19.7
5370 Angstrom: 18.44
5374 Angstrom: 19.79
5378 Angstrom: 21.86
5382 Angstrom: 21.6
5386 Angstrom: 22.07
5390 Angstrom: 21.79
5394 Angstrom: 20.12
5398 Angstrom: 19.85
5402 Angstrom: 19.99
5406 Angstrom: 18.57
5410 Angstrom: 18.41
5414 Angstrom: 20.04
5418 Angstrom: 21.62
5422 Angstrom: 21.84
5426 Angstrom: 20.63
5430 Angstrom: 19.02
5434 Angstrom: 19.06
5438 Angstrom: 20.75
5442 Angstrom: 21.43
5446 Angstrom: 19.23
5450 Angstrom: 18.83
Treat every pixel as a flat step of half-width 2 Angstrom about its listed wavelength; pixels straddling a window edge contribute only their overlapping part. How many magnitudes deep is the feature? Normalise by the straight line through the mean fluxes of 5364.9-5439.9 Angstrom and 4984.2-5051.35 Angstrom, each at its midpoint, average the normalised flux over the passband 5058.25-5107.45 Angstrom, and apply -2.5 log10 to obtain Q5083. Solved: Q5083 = 0.16 mag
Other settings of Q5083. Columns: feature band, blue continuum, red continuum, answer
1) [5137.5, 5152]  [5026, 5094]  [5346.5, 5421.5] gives 0.19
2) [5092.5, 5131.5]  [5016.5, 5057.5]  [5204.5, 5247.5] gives 0.15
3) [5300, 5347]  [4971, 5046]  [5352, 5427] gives 0.05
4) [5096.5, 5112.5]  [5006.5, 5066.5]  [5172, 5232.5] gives 0.07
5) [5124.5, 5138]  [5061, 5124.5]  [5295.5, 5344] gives 0.11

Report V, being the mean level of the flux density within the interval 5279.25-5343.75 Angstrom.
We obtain 18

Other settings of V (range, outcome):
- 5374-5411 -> 20.5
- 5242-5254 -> 17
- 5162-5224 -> 12.1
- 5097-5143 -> 12.1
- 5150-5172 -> 11.7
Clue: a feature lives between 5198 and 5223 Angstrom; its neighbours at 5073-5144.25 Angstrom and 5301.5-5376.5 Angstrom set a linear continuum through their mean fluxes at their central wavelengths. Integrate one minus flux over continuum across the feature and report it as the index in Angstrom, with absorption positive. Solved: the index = 2.8 Angstrom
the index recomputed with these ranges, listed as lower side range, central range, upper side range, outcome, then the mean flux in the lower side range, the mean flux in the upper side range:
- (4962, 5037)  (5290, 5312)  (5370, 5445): 0.43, 13.1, 20.4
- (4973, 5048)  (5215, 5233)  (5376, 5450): 0.25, 12.9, 20.4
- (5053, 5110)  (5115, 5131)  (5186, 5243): 1.42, 12.2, 14.5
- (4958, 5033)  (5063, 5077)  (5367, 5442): 1.84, 13.2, 20.3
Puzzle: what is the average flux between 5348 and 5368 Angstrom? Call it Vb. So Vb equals 19.5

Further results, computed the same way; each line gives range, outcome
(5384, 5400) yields 21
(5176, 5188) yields 10.5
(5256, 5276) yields 15.2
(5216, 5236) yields 16.8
